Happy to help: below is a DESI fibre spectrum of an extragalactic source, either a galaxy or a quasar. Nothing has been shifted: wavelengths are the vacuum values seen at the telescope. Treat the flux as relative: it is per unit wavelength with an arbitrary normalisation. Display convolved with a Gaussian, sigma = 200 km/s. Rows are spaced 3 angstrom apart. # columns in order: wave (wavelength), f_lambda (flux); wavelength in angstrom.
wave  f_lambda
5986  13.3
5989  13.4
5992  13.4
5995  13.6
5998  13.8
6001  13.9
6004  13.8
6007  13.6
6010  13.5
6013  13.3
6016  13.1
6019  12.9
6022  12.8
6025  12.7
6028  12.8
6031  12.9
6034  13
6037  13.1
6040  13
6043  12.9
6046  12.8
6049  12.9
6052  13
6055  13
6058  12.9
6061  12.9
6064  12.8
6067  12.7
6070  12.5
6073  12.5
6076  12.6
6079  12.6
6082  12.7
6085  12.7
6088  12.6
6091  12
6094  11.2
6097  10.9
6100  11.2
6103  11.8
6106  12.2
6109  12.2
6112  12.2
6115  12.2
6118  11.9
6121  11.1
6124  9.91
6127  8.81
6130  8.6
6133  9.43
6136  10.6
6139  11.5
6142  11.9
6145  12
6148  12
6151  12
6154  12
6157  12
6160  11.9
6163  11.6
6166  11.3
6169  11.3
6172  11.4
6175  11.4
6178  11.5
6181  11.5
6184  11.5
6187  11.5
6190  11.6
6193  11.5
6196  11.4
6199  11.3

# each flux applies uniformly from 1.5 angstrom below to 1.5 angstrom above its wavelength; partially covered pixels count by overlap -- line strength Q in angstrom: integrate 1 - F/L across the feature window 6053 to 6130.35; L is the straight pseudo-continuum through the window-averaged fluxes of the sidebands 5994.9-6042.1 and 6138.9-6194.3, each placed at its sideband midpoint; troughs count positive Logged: 3.30 angstrom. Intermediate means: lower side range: 13.2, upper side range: 11.7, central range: 11.9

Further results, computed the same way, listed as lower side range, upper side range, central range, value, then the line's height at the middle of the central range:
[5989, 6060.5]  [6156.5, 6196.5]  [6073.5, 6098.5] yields 0.7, 12.5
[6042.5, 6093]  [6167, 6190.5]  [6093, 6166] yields 4.2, 12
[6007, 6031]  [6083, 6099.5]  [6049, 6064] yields -0.6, 12.4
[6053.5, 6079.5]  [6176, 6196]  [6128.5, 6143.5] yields 2.0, 12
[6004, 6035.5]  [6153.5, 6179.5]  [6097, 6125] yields 1.2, 12.2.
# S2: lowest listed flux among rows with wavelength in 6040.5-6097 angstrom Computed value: 10.9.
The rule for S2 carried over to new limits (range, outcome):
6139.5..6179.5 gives 11.3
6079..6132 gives 8.6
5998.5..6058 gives 12.7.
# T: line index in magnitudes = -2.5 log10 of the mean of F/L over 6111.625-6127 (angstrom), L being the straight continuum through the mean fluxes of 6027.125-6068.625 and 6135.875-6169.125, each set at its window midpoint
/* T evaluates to 0.09 mag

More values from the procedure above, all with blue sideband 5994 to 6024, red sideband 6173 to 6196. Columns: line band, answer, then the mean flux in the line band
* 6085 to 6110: 0.057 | 11.8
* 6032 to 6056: 0.006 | 13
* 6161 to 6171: 0.025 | 11.4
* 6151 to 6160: -0.016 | 12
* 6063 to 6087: 0.005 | 12.6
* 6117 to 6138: 0.204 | 10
